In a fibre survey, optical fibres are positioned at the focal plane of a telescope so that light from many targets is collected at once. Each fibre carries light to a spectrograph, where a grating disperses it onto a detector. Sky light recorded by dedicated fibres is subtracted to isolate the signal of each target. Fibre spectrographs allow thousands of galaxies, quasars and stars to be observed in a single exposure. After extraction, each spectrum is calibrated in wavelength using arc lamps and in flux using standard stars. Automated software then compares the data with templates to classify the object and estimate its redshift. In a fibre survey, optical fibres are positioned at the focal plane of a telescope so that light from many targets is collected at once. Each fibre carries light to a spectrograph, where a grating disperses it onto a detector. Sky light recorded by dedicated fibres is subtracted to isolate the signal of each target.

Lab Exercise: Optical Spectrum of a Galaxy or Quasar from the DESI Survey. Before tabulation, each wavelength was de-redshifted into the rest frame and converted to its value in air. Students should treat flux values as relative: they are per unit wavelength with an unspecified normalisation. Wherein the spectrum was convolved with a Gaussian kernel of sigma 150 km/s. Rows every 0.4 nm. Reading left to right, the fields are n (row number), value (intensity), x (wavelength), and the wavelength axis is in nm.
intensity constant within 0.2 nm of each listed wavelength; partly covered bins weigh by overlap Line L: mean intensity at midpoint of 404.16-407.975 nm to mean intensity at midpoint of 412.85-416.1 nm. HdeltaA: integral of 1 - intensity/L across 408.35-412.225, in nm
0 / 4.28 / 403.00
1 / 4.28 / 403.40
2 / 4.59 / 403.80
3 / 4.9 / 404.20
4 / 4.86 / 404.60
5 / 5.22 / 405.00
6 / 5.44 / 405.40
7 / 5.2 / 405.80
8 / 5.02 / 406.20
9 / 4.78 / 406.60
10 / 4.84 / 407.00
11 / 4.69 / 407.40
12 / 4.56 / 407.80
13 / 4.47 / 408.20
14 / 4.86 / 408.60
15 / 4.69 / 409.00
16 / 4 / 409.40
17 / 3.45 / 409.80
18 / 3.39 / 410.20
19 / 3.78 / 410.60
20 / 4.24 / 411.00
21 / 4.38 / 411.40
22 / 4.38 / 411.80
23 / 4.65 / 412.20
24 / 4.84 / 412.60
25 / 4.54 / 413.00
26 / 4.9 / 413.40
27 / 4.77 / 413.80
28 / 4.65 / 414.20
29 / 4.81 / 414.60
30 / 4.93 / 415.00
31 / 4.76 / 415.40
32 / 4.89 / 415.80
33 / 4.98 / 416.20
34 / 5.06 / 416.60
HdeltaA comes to 0.56 nm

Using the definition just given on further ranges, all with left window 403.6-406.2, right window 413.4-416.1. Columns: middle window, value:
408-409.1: 0.06 nm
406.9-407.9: 0.06 nm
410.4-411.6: 0.19 nm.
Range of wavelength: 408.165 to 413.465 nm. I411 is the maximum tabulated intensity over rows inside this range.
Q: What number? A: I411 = 4.9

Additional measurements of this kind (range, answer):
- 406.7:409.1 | 4.86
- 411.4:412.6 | 4.84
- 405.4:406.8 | 5.2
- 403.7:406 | 5.44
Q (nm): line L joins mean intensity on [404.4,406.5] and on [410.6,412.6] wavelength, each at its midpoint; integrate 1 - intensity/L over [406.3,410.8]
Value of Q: 0.41 nm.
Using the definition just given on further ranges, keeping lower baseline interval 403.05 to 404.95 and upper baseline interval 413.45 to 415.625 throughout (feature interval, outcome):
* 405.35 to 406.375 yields -0.109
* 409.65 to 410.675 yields 0.265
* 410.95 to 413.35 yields 0.111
